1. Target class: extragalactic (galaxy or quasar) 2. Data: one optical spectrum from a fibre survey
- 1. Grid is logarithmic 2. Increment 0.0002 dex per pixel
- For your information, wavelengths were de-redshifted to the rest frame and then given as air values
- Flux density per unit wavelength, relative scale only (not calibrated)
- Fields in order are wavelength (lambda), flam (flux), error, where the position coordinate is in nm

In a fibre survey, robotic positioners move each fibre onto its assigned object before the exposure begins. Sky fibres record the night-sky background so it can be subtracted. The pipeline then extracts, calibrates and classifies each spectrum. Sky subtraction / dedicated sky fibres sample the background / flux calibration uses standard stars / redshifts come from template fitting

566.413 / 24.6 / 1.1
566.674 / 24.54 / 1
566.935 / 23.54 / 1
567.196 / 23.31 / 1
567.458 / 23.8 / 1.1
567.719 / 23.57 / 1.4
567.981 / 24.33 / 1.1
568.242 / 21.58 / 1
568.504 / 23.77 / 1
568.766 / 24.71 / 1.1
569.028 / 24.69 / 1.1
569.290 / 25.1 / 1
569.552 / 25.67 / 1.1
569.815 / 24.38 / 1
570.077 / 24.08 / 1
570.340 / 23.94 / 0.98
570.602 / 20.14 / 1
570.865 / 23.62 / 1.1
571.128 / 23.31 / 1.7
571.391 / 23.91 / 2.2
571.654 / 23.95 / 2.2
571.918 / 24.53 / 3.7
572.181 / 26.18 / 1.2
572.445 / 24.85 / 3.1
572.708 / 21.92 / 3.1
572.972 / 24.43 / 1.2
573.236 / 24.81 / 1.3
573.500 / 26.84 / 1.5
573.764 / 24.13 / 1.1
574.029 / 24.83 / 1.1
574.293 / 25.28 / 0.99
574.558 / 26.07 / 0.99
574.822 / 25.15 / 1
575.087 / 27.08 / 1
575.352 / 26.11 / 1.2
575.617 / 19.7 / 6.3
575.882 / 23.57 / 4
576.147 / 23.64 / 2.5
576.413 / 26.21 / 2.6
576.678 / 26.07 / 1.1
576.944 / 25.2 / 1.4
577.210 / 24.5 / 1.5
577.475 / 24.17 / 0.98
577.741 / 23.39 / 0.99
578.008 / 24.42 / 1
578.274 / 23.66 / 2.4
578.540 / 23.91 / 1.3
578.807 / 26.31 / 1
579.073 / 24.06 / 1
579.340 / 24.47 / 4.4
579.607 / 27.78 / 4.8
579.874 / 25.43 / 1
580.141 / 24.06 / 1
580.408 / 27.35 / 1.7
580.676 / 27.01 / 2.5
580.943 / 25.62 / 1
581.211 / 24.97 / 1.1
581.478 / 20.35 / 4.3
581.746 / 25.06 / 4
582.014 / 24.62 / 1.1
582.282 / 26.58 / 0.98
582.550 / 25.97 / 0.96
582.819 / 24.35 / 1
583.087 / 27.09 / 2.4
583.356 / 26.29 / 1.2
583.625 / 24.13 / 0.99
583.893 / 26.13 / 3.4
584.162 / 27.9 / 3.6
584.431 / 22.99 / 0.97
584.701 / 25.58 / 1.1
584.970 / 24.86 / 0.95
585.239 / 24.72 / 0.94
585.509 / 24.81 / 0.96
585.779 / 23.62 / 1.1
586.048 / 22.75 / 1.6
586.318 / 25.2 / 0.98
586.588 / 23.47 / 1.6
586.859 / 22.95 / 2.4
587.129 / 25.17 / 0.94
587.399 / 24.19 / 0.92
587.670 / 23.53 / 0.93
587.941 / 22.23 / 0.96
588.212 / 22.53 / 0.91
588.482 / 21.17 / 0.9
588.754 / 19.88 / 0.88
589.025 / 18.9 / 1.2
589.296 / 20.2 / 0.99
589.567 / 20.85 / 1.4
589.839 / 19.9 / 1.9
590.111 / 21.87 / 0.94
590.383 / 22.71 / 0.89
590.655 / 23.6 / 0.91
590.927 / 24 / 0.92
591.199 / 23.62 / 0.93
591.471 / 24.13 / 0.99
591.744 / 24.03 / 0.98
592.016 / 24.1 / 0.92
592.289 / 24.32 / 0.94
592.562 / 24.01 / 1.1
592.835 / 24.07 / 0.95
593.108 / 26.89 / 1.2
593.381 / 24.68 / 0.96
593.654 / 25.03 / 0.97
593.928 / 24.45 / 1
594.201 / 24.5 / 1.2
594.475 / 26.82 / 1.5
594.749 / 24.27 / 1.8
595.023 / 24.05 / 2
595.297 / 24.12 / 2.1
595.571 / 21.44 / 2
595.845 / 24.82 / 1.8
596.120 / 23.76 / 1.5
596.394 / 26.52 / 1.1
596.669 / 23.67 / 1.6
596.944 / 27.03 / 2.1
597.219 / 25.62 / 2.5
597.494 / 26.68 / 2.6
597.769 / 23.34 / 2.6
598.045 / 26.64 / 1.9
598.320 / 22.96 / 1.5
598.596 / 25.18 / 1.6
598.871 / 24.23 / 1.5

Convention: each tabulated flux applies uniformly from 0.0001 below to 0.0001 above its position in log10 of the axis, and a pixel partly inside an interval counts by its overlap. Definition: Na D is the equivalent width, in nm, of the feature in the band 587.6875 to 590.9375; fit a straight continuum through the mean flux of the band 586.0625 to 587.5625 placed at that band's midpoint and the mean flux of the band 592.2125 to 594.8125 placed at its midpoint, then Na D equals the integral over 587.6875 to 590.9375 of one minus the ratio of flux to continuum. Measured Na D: 0.39 nm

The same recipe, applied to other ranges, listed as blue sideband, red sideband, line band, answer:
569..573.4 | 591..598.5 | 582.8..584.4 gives -0.100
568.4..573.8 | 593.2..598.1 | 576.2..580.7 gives -0.126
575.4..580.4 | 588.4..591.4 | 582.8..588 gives -0.441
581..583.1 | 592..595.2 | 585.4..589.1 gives 0.275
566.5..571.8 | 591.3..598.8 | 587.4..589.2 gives 0.214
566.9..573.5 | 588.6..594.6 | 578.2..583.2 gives -0.330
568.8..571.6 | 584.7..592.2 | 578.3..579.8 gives -0.111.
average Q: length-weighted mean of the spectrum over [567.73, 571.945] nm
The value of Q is 23.8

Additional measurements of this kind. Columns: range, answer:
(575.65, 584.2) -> 25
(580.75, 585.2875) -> 25.2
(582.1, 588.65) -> 24.5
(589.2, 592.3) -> 22.7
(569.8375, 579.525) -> 24.4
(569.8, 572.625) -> 23.9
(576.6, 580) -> 24.9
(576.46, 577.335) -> 25.4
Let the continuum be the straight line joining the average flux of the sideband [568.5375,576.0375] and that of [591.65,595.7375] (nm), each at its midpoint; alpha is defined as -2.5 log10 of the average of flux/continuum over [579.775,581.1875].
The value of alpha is -0.06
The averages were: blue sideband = 24.4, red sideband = 24.5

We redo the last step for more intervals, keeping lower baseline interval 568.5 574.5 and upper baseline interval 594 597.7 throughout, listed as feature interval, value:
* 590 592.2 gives 0.05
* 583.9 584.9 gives -0.04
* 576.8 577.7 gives 0.00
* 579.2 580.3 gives -0.04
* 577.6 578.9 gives 0.01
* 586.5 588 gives 0.05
